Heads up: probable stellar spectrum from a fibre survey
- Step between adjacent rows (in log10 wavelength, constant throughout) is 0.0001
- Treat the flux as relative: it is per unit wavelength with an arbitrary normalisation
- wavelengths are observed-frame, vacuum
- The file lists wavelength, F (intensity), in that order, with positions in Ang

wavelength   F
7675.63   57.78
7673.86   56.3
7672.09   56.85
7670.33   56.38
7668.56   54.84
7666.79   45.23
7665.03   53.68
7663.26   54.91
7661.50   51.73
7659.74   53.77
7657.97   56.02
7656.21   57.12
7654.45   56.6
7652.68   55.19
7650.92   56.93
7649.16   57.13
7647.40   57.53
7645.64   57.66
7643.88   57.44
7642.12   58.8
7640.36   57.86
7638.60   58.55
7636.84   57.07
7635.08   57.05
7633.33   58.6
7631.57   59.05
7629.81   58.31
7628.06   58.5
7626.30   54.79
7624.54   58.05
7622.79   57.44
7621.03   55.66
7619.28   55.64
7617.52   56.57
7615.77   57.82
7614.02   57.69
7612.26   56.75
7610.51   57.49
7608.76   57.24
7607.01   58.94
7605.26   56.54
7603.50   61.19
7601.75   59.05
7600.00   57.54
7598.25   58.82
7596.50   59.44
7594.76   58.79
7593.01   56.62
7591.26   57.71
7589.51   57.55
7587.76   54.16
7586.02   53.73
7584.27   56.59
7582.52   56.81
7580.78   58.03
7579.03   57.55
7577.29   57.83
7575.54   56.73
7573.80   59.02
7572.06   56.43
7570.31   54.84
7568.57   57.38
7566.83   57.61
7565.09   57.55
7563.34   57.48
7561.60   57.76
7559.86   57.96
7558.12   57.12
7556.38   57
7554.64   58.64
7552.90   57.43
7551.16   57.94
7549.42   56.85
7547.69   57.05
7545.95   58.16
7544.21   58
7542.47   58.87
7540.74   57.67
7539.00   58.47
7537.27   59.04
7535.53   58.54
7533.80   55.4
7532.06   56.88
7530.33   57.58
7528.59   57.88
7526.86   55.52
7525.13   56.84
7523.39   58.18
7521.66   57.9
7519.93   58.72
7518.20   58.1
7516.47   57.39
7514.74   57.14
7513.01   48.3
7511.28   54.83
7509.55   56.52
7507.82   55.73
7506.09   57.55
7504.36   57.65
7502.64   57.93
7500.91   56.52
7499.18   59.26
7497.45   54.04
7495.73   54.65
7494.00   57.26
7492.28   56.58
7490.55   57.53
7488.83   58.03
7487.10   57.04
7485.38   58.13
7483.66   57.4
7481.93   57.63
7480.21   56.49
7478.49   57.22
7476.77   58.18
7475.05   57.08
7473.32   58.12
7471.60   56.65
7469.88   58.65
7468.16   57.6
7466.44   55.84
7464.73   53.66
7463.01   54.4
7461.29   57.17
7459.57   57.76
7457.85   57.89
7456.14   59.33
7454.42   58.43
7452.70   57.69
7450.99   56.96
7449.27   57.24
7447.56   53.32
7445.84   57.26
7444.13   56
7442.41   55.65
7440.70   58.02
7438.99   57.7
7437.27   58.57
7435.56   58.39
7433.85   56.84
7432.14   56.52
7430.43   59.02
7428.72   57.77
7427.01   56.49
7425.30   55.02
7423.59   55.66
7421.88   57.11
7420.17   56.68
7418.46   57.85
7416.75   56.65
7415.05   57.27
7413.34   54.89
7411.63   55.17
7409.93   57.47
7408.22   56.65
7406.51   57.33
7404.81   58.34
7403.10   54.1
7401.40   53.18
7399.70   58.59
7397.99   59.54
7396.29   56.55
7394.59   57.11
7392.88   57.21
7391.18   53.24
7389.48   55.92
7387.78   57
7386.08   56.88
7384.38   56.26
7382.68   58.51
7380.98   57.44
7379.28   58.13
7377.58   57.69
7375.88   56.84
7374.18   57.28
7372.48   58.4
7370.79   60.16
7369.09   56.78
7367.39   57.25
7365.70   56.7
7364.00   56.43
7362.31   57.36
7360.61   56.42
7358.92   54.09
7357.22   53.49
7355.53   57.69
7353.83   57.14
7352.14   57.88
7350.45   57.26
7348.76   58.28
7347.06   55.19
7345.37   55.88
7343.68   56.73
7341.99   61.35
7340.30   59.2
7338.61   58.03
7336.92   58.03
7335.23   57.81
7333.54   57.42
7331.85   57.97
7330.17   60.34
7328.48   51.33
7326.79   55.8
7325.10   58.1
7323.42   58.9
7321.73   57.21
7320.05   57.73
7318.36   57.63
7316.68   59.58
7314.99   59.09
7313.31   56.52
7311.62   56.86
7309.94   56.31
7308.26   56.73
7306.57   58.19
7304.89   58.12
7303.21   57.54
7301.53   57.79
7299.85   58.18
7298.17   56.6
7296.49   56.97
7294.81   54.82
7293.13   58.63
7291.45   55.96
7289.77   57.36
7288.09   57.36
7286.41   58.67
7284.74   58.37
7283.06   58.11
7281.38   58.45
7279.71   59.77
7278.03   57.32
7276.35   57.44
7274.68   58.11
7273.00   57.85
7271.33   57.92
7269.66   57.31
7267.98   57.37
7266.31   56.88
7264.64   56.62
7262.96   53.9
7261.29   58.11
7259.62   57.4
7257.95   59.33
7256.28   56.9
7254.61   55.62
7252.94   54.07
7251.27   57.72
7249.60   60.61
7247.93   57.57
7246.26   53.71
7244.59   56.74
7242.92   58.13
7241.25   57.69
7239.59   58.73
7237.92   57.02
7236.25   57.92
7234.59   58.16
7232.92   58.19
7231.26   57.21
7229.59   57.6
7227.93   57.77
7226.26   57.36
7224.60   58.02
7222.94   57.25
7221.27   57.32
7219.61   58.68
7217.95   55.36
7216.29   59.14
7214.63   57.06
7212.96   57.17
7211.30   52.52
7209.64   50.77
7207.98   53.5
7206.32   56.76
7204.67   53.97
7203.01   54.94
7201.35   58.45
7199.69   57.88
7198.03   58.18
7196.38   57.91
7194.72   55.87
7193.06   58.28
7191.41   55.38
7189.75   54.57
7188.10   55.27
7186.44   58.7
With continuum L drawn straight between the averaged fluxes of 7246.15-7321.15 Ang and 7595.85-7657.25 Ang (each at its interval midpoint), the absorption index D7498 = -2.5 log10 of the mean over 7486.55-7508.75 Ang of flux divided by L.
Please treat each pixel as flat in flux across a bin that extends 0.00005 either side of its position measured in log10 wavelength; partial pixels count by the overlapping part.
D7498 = 0.01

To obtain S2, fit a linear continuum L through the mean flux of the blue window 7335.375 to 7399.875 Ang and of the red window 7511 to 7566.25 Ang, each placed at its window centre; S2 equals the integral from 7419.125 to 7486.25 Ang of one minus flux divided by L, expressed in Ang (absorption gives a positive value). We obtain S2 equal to 0.2 Ang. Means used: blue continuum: 57.2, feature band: 57.1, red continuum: 57.3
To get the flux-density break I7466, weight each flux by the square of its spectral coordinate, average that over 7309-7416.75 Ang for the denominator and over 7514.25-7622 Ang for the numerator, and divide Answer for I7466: 1.06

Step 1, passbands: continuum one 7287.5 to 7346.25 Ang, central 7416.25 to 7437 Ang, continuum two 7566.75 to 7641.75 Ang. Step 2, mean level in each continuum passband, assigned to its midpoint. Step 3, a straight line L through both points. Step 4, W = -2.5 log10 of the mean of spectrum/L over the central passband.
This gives 0.01 mag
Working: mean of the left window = 57.5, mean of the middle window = 57.1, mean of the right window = 57.4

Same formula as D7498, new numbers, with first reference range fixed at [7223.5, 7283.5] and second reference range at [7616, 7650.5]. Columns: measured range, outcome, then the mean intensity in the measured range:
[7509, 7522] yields 0.03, 56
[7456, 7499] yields 0.01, 57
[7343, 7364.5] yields 0.02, 56.4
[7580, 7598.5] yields 0.01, 57.1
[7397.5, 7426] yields 0.02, 56.5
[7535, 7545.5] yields -0.02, 58.4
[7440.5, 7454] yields 0.02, 56.5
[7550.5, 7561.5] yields 0.00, 57.7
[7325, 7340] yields 0.00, 57.2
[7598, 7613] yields -0.01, 58.2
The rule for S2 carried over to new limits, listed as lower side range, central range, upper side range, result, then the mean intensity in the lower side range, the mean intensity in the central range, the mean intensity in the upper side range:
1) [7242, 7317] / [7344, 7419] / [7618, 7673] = 0.3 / 57.4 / 56.8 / 56.3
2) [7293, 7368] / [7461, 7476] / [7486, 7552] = 0.1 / 57.2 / 56.6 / 57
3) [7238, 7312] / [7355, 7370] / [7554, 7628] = 0.3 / 57.4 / 56.2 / 57.3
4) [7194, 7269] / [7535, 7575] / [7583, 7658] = -0.3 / 56.9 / 57.7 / 57.4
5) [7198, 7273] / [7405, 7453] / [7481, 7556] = 0.2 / 56.9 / 56.8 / 57.1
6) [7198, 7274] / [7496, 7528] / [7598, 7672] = 0.1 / 56.9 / 56.5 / 56.7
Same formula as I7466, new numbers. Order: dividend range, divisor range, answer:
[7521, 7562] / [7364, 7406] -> 1.05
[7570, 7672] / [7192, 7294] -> 1.10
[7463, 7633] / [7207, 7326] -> 1.08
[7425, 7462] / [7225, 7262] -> 1.05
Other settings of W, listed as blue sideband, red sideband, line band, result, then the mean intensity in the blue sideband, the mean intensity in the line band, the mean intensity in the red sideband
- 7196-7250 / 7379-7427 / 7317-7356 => -0.016 mag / 56.9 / 57.5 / 56.6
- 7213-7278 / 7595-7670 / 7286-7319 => -0.003 mag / 57.4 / 57.4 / 56.8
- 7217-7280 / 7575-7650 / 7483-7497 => 0.008 mag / 57.4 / 57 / 57.5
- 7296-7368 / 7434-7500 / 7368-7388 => -0.008 mag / 57.3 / 57.6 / 57.1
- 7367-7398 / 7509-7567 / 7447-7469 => 0.009 mag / 57.2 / 56.8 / 57.2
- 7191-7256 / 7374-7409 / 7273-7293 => -0.020 mag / 56.8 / 57.9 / 56.8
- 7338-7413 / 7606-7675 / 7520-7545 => -0.018 mag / 57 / 57.7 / 56.5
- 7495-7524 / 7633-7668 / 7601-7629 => -0.027 mag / 56.5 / 57.4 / 55.9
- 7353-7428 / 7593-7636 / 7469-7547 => 0.003 mag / 56.7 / 57.1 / 57.8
